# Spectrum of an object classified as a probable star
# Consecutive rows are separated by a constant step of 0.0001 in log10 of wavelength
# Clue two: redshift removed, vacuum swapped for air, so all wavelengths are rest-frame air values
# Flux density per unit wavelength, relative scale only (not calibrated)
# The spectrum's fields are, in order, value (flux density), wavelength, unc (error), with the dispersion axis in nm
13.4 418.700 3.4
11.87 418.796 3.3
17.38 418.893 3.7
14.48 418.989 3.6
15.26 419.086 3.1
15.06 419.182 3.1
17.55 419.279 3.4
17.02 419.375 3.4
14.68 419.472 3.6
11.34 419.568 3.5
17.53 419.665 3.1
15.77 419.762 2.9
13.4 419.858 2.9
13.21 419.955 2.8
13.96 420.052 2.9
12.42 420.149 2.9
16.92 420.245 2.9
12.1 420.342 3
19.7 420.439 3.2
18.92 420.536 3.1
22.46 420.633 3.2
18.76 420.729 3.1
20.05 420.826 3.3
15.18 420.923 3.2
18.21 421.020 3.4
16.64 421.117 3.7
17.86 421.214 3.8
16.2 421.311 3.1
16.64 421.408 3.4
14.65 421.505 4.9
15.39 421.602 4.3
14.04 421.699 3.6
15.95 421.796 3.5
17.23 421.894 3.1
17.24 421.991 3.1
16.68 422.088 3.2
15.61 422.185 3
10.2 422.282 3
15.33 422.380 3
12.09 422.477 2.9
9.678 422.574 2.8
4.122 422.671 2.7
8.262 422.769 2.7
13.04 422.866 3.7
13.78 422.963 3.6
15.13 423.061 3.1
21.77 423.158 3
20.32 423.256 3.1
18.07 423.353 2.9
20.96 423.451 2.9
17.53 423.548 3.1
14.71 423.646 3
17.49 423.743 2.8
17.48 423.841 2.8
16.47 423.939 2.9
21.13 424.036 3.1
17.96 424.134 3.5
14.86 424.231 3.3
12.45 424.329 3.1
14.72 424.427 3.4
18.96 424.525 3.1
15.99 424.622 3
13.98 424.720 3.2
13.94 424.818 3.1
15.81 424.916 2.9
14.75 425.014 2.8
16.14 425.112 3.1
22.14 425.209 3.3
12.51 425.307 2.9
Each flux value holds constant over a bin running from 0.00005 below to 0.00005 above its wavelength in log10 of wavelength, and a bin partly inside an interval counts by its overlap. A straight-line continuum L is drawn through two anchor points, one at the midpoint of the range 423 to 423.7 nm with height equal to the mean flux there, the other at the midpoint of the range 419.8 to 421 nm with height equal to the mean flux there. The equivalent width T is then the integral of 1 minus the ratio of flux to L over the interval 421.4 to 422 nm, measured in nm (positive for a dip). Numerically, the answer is 0.05 nm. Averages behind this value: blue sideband 16.5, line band 15.7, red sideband 18.3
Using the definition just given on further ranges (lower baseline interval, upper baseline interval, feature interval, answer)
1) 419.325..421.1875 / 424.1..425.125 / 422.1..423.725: 0.120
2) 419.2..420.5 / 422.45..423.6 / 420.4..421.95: -0.256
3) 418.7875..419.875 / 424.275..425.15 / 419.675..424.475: -0.178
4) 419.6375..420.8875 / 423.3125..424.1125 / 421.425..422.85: 0.321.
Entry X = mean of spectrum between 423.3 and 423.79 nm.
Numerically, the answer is 17.8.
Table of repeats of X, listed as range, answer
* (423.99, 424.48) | 16.2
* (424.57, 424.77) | 15.1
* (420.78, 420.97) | 17.6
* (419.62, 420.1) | 14.7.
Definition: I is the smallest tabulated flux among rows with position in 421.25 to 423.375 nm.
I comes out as 4.122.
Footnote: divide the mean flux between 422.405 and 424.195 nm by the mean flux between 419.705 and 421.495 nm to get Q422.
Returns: 0.94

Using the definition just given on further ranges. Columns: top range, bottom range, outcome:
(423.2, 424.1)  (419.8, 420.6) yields 1.20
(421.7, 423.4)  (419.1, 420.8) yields 0.90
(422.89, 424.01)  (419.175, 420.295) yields 1.18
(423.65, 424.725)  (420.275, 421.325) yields 0.93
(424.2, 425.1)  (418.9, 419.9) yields 0.98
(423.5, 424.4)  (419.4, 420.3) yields 1.15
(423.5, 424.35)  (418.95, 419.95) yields 1.11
